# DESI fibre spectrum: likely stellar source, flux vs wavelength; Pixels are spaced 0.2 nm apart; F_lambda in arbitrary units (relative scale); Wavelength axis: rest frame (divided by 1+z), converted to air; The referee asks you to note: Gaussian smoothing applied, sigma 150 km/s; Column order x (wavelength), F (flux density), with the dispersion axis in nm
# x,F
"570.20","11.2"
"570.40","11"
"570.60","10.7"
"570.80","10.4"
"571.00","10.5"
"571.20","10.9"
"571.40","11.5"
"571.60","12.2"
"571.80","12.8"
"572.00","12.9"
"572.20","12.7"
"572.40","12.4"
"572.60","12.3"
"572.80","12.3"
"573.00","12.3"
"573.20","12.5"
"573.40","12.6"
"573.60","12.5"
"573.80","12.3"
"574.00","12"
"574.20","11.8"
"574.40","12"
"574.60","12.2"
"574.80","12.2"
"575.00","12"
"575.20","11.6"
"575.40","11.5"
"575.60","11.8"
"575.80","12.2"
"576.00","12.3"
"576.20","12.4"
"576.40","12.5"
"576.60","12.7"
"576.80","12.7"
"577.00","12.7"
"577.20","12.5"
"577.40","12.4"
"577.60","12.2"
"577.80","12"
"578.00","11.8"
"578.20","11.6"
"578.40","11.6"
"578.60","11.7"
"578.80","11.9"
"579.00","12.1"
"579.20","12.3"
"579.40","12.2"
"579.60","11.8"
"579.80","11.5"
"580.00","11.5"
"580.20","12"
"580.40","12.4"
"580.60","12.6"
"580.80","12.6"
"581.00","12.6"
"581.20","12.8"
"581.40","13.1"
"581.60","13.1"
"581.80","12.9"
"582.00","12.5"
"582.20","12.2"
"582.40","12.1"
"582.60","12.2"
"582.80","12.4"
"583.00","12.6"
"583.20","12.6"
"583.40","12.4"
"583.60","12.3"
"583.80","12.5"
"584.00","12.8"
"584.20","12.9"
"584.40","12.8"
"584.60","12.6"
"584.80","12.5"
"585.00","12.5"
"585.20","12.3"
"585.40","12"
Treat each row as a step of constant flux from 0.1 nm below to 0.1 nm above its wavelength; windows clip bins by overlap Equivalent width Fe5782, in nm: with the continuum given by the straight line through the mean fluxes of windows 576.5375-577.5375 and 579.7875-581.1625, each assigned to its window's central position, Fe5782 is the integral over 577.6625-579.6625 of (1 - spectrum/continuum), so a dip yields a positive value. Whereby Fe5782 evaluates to 0.083 nm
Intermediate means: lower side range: 12.6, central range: 11.9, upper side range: 12.2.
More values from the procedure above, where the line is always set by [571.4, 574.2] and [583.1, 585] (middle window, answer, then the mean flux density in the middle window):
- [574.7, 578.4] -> 0.09 nm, 12.2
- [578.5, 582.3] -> 0.07 nm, 12.3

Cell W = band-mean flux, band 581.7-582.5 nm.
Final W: 12.4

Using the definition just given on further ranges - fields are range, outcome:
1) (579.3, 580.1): 11.7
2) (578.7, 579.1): 12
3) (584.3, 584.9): 12.6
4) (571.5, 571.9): 12.5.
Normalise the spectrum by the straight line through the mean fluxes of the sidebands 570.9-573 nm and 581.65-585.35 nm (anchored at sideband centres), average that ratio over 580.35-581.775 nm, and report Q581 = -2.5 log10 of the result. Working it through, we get -0.03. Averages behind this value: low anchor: 12.1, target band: 12.8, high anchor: 12.5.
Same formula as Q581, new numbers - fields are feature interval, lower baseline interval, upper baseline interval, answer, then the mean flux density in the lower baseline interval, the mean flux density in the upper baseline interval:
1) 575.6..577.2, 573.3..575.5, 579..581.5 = -0.03 mag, 12.1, 12.3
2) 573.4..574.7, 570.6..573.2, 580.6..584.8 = -0.01 mag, 11.9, 12.6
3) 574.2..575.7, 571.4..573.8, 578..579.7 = 0.03 mag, 12.5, 11.9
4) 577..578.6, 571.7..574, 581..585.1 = 0.04 mag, 12.5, 12.6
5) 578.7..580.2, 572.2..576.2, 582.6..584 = 0.04 mag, 12.2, 12.5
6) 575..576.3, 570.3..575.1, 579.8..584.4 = 0.01 mag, 12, 12.5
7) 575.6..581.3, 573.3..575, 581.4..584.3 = 0.02 mag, 12.2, 12.6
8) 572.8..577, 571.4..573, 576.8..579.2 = 0.00 mag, 12.4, 12.1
